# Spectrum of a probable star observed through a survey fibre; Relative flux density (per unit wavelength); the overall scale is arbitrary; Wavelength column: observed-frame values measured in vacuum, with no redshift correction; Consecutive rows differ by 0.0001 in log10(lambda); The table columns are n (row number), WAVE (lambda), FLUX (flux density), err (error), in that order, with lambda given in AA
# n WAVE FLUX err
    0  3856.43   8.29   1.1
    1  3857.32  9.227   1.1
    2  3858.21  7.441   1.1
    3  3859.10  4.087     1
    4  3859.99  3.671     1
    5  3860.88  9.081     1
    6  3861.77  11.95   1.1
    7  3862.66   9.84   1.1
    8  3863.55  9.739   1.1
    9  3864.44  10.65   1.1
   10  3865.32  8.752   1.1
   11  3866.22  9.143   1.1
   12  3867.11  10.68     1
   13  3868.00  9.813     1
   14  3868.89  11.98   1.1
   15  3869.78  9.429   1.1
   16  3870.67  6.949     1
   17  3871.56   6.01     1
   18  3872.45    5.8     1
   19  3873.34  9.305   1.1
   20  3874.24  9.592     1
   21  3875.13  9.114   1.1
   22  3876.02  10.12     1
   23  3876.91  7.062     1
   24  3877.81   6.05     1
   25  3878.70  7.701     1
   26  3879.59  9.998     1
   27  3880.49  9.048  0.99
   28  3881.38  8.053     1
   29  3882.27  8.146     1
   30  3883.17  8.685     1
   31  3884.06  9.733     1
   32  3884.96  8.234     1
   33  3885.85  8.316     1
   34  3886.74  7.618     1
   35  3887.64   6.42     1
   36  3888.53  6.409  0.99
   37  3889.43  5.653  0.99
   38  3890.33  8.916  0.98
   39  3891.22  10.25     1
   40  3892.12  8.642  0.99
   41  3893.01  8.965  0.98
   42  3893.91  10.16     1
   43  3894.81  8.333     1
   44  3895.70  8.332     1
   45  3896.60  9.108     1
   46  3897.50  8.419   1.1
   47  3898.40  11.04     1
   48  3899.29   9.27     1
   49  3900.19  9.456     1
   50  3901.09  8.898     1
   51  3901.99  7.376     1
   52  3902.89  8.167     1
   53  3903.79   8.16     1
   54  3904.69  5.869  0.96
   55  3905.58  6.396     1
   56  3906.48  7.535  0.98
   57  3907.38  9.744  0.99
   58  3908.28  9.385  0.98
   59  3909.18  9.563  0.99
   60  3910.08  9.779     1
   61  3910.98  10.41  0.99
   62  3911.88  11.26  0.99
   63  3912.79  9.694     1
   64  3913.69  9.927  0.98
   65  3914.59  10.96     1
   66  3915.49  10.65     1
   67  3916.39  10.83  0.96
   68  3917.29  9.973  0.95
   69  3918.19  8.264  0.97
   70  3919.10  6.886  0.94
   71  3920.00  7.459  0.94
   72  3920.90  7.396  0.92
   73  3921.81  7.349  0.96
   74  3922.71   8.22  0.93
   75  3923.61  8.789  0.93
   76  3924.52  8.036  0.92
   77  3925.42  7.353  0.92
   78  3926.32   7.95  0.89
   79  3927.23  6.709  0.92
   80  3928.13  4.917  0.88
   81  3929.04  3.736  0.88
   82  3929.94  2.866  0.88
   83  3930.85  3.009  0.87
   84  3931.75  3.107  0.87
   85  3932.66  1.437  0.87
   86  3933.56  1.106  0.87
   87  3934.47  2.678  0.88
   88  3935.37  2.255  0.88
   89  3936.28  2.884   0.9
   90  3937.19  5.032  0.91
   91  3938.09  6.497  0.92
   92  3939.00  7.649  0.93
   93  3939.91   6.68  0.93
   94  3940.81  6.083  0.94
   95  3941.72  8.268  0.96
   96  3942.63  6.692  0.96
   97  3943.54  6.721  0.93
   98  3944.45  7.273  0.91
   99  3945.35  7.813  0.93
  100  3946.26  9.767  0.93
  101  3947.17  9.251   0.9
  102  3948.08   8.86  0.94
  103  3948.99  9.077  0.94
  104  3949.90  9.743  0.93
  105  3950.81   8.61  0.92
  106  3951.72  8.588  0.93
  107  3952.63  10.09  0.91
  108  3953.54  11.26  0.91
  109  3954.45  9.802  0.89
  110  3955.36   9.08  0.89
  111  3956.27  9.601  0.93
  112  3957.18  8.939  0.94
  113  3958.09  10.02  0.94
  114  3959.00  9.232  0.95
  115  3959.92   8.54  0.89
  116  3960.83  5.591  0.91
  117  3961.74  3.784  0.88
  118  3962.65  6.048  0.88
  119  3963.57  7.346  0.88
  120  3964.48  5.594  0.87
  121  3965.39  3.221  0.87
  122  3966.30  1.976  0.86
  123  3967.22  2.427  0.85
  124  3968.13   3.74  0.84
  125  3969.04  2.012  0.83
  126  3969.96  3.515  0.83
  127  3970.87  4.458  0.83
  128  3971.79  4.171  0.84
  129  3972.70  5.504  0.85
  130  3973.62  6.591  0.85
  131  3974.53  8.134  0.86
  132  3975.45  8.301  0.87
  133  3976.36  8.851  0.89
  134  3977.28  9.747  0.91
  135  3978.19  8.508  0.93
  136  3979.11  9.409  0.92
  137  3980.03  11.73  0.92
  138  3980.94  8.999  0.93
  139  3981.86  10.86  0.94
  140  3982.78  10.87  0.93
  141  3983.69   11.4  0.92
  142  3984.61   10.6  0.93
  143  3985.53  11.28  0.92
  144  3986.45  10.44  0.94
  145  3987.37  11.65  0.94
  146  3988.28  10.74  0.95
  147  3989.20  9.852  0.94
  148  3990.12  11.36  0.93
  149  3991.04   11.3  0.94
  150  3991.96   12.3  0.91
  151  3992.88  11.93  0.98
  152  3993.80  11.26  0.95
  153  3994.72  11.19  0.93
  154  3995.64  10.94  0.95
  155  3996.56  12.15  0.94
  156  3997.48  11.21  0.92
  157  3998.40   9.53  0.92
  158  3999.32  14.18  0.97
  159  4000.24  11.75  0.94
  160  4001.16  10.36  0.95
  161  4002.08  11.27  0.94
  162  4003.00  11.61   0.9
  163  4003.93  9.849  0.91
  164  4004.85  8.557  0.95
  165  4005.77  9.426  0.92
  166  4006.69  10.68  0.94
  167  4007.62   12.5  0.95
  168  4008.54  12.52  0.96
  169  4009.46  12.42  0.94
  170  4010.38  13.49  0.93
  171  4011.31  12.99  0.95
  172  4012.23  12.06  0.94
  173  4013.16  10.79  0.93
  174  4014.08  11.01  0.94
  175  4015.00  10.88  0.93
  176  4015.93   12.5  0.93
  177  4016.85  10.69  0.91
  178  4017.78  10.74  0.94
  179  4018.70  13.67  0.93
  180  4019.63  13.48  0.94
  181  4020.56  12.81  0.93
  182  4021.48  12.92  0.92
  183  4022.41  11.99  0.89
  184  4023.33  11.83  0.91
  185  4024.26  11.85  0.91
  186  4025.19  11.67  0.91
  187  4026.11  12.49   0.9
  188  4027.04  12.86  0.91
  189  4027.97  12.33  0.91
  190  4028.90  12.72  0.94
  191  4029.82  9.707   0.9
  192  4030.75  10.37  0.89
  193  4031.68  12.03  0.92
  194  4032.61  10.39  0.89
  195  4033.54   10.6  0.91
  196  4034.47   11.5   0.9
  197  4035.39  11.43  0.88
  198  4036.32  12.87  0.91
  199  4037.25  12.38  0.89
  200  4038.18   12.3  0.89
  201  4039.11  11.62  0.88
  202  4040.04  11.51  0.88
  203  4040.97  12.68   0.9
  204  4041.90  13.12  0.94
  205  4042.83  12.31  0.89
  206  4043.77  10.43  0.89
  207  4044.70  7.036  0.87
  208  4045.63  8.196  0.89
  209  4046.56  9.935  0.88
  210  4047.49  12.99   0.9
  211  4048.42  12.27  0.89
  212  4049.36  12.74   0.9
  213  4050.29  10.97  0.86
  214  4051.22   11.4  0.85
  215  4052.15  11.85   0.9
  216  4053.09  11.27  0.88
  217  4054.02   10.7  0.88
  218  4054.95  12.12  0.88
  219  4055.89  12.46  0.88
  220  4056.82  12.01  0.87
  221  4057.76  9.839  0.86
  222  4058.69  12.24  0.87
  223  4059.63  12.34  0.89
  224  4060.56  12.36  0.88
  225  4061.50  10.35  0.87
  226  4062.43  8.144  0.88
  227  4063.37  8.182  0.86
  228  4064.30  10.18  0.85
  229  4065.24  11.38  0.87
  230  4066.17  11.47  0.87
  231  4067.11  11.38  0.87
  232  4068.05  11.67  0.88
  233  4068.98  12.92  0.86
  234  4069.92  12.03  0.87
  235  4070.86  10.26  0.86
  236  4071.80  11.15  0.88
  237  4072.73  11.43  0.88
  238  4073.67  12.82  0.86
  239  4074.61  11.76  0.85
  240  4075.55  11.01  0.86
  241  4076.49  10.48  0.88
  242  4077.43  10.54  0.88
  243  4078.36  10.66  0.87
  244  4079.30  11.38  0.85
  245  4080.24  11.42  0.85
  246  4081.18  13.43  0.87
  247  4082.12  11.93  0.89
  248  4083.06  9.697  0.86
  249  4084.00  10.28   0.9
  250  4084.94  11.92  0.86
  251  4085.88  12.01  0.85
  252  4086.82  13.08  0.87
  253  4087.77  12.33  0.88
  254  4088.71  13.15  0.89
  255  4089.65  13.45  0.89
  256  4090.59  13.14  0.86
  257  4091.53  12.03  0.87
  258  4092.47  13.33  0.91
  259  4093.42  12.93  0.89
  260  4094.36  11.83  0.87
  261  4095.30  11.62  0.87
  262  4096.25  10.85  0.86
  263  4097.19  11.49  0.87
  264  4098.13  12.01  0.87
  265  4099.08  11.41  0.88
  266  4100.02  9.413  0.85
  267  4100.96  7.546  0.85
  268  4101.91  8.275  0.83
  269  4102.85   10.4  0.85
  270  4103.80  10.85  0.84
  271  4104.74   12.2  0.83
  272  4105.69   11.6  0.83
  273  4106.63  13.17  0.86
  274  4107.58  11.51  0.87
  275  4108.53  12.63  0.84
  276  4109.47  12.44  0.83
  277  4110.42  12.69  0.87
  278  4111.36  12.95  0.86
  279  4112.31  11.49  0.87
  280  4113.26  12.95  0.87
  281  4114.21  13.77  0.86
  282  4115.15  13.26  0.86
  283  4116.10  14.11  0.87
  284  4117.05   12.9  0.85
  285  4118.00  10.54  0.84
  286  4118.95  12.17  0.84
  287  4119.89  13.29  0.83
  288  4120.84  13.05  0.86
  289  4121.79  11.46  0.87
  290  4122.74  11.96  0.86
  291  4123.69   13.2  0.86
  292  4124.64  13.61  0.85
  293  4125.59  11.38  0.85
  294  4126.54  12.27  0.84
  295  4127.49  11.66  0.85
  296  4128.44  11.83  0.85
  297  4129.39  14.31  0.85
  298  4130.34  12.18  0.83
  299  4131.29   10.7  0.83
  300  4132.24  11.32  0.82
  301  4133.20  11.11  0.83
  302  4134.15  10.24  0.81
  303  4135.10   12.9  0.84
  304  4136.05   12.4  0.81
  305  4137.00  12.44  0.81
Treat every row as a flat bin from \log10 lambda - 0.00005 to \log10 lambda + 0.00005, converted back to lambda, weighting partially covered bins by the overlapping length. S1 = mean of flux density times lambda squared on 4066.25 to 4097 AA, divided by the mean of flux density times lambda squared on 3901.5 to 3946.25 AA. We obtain 1.80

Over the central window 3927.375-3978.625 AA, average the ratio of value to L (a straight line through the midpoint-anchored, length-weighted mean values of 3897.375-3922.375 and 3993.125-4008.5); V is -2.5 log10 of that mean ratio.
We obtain 0.49 mag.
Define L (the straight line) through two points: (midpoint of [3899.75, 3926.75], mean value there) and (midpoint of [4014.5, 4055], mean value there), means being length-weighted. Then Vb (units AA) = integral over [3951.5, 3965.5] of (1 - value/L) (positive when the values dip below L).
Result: 2.52 AA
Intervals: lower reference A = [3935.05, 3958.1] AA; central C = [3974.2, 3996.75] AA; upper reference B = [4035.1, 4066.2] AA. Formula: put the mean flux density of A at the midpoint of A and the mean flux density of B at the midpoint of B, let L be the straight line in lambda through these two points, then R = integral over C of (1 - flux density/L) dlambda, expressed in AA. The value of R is -3.3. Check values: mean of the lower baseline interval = 7.94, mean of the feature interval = 10.5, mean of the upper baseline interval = 11.3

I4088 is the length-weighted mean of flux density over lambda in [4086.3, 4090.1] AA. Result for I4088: 13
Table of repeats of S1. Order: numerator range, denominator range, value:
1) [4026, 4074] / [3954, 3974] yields 1.99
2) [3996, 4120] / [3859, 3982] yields 1.61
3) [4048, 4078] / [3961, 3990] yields 1.57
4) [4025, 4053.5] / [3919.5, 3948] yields 2.01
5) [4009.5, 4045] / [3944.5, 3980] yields 1.66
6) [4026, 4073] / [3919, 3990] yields 1.65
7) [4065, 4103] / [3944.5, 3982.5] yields 1.62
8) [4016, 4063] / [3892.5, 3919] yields 1.35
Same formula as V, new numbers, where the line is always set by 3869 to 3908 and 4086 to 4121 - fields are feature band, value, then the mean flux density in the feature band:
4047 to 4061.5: -0.06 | 11.8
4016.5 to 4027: -0.15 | 12.2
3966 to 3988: 0.26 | 7.79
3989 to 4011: -0.11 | 11.3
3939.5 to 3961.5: 0.11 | 8.52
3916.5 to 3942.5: 0.46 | 5.88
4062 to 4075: 0.04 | 11.1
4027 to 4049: -0.05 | 11.4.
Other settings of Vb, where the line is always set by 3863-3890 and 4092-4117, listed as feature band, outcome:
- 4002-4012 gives -1.0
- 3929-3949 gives 8.2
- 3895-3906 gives 0.6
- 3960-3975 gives 7.8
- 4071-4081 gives 0.1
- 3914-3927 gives 0.8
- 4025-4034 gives -0.7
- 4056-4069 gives 0.2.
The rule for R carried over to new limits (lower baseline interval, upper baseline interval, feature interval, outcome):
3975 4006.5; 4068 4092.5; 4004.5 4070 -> -1.5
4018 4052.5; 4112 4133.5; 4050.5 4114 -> 2.9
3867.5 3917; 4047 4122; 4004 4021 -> -1.8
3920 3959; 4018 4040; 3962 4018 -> 2.4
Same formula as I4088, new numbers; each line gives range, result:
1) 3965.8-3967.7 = 2.25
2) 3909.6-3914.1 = 10.2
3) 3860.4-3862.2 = 10.4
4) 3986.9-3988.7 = 11.2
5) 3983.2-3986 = 11.1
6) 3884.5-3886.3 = 8.3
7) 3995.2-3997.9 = 11.4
